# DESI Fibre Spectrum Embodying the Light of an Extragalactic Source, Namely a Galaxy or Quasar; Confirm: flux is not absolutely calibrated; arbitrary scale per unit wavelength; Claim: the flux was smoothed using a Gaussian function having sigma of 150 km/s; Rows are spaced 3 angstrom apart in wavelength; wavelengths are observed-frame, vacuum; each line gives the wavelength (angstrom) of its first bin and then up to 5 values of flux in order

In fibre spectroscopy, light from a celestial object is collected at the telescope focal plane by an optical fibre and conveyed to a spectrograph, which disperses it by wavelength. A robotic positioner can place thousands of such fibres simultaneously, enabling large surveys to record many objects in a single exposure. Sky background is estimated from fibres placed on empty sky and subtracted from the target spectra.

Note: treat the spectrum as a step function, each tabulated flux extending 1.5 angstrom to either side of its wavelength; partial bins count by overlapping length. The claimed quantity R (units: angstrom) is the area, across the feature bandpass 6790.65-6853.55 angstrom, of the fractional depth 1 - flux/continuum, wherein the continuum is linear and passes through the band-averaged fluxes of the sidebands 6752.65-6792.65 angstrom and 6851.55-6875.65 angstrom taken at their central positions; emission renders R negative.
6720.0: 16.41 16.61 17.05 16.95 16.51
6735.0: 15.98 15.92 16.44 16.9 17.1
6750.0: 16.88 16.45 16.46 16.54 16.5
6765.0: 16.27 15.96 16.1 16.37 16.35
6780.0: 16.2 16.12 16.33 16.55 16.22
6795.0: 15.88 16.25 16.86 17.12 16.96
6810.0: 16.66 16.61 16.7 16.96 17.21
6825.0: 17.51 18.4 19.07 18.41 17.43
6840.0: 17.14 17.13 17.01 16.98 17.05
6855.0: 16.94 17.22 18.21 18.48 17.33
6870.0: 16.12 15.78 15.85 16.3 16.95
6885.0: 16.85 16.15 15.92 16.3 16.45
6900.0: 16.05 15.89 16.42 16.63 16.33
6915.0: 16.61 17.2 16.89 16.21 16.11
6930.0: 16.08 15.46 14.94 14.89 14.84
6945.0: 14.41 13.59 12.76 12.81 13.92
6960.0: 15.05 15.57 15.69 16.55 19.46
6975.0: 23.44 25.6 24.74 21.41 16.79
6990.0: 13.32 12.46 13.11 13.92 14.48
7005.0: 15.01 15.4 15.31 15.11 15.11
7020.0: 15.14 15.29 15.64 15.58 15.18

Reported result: -1.5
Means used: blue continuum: 16.3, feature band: 17.1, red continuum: 17.1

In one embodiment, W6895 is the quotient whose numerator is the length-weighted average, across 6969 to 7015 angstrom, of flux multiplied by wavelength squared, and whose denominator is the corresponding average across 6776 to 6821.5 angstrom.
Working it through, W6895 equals 1.11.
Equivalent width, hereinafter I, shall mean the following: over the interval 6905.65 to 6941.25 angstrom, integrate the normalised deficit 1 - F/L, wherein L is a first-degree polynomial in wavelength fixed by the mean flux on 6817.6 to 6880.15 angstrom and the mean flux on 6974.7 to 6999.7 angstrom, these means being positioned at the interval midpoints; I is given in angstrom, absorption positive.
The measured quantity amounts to 3.3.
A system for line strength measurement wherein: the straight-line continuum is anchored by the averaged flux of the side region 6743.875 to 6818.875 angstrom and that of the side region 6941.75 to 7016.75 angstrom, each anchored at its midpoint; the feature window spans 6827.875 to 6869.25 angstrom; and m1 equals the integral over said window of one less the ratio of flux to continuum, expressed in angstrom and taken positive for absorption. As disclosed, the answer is -3.0 angstrom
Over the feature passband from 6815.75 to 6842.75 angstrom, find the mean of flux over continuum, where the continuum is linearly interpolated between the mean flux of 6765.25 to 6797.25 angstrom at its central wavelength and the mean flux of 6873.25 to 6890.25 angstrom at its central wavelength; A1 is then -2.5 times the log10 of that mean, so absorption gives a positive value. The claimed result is -0.09 mag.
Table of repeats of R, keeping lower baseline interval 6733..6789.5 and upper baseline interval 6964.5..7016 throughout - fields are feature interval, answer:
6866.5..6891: 0.6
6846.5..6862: -0.5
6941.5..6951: 1.7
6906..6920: 0.2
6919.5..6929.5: 0.3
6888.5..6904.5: 0.7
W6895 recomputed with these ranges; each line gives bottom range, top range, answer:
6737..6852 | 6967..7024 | 1.07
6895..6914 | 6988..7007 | 0.87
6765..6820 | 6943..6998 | 1.07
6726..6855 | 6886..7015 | 1.01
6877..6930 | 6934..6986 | 1.06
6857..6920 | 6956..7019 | 1.04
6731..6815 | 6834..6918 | 1.05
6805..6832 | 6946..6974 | 0.91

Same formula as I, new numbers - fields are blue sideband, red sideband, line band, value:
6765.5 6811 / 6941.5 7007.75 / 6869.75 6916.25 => 0.2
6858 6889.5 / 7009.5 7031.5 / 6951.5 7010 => -3.6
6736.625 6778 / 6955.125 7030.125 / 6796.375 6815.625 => -0.3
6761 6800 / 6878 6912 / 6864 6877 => -0.2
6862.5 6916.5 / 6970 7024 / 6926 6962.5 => 4.7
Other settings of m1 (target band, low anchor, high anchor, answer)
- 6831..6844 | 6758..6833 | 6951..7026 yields -0.8 angstrom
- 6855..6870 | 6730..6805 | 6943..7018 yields -1.1 angstrom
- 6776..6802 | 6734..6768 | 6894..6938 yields 0.2 angstrom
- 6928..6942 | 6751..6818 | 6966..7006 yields 1.6 angstrom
